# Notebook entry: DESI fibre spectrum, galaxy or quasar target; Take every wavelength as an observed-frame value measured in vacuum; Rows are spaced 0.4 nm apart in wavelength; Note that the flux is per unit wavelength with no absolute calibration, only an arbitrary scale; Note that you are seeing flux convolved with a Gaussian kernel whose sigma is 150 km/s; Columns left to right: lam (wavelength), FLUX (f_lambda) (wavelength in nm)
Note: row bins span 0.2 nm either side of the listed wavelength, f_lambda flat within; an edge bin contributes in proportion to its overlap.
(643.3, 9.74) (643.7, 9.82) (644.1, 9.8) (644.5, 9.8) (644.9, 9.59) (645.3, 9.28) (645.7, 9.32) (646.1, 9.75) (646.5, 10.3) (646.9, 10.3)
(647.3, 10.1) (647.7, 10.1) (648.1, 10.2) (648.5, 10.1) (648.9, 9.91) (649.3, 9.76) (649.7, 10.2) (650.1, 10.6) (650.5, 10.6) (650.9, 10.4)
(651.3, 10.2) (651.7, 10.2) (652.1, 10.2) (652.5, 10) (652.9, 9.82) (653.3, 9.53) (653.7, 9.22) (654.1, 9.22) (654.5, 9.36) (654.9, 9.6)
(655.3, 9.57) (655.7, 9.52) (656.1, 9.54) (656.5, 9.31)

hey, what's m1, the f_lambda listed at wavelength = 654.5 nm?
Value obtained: 9.36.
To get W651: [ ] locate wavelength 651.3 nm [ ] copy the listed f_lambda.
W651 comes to 10.2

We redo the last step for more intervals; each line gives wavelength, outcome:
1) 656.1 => 9.54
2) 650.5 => 10.6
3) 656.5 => 9.31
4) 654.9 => 9.6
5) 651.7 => 10.2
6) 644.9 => 9.59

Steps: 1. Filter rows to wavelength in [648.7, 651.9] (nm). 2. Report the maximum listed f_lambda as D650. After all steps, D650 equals 10.6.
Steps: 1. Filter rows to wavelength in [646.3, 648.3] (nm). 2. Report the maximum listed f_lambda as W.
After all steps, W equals 10.3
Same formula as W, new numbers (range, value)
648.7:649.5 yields 9.91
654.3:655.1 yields 9.6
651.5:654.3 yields 10.2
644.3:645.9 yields 9.8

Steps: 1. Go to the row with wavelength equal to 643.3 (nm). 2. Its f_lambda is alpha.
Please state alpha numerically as 9.74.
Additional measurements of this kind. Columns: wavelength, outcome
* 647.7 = 10.1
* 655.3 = 9.57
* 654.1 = 9.22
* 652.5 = 10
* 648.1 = 10.2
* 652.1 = 10.2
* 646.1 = 9.75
